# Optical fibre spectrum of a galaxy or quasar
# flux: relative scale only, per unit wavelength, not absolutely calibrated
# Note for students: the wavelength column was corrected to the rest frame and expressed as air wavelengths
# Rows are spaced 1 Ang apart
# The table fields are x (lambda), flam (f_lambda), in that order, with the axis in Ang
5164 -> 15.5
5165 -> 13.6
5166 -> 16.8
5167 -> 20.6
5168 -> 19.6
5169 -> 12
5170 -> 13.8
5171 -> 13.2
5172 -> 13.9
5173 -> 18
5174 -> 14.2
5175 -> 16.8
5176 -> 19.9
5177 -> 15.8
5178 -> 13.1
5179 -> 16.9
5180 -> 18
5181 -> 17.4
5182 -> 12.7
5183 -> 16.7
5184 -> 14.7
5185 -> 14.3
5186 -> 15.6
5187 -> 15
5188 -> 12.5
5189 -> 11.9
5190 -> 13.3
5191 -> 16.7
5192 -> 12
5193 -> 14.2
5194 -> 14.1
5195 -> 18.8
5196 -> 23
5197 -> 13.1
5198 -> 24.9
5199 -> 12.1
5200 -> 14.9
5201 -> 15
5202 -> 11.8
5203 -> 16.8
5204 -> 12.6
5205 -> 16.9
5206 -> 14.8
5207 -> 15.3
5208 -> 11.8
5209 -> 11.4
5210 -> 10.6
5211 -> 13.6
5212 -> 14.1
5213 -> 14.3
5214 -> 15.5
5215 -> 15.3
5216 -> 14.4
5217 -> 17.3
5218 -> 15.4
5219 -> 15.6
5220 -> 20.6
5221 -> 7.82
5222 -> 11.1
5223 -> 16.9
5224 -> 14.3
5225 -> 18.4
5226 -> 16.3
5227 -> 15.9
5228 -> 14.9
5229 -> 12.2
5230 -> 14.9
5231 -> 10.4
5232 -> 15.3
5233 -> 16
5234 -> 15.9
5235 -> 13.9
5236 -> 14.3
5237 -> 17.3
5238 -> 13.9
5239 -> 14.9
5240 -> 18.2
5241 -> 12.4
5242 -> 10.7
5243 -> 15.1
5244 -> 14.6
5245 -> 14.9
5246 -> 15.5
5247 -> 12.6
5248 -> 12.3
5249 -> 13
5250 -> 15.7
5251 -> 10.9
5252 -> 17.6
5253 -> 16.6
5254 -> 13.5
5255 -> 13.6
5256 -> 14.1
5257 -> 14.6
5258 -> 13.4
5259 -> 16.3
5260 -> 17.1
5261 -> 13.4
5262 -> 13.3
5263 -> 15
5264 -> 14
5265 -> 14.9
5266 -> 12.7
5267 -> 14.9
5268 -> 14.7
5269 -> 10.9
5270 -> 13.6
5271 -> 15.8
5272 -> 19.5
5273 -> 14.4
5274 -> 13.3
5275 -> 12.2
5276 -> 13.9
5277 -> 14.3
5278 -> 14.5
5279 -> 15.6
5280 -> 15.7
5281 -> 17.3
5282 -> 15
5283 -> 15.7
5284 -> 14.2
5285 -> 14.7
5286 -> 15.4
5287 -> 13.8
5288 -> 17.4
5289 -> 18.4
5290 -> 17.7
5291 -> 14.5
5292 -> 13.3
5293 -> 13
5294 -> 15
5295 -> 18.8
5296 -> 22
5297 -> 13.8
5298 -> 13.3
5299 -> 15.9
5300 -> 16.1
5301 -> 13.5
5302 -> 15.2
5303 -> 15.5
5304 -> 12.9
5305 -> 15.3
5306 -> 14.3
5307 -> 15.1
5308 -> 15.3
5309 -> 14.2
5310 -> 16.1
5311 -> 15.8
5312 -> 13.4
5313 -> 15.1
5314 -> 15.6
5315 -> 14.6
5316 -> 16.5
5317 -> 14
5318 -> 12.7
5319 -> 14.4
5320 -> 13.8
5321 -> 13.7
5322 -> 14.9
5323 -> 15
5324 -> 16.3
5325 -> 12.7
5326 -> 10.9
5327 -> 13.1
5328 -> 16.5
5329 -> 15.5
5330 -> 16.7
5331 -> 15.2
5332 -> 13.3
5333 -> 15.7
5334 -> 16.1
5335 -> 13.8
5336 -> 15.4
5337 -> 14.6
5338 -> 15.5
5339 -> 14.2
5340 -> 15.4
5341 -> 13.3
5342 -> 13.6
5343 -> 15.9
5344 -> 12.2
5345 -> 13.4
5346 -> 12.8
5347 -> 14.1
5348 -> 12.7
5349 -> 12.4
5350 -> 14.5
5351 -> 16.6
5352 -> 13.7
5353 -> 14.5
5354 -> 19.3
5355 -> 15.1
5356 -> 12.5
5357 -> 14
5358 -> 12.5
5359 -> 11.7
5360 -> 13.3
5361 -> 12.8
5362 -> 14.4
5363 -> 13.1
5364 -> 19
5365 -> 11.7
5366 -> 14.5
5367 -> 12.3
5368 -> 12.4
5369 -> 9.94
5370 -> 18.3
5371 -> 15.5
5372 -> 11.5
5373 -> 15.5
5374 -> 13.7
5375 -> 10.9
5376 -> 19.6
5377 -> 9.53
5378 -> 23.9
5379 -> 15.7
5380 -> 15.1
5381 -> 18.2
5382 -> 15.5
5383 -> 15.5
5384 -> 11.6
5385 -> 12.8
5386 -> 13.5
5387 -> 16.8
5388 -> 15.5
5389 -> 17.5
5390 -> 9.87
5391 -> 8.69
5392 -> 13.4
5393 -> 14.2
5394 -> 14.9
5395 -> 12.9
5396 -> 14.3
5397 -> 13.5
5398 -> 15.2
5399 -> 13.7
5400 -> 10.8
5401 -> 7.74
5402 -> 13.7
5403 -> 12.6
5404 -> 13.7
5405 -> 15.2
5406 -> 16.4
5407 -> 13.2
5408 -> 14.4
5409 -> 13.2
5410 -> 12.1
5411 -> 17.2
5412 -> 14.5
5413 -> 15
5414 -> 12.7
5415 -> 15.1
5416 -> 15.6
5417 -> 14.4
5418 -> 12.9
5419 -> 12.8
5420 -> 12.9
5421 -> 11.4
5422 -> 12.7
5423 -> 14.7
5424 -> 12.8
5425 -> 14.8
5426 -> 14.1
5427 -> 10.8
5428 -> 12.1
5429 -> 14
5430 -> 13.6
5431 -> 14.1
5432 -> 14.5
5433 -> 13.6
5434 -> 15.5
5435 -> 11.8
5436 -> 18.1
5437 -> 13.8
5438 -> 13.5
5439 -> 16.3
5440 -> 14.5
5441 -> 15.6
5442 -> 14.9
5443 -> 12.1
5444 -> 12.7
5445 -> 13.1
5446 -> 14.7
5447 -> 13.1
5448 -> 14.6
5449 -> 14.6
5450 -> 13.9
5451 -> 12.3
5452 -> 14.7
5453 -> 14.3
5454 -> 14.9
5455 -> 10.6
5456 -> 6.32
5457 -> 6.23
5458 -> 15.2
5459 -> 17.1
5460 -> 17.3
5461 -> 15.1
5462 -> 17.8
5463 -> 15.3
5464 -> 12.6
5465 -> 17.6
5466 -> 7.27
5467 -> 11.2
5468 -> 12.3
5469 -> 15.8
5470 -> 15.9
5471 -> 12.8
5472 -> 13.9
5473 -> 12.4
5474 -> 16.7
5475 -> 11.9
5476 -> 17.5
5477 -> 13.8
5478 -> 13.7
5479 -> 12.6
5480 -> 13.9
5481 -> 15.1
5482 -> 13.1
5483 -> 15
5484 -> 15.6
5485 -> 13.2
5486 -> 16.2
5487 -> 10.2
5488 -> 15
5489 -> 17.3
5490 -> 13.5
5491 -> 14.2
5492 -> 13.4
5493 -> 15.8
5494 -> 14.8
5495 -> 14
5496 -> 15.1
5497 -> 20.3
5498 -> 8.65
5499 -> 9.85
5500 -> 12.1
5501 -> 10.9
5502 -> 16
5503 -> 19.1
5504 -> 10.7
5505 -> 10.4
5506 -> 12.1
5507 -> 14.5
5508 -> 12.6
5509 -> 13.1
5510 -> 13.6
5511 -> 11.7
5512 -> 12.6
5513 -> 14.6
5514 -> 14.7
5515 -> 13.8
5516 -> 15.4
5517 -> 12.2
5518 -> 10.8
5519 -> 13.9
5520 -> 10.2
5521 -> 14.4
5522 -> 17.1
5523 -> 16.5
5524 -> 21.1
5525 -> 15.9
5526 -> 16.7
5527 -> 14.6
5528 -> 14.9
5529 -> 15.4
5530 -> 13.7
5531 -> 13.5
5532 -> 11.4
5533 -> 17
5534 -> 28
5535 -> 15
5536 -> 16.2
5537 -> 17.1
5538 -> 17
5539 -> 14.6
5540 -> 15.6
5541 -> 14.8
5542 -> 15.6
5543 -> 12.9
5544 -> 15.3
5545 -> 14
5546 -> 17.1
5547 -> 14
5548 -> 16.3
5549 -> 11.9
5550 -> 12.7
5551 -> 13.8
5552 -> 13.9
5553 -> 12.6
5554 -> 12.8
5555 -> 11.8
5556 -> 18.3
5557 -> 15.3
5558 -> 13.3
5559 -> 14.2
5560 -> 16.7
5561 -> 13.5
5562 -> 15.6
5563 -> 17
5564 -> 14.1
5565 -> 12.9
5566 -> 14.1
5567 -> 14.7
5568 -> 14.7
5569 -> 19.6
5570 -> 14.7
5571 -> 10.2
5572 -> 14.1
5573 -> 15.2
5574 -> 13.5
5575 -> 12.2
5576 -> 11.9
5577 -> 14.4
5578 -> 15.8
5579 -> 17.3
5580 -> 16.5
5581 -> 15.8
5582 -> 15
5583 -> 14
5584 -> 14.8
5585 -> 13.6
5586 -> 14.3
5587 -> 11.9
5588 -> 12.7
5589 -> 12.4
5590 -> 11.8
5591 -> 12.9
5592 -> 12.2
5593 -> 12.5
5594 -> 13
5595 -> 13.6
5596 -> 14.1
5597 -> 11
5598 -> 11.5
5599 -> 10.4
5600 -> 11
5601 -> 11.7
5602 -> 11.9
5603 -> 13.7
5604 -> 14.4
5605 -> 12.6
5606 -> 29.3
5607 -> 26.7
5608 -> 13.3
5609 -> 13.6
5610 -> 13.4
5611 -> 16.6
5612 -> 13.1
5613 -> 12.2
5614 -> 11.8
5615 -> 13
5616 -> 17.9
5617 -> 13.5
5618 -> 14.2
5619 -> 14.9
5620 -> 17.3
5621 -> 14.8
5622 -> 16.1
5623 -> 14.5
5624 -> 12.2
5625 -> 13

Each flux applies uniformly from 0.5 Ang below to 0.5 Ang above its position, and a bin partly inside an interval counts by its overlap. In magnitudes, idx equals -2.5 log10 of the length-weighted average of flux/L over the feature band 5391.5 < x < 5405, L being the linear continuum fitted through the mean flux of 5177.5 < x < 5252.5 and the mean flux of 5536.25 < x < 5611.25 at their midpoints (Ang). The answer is 0.11 mag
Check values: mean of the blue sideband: 14.8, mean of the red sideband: 14.4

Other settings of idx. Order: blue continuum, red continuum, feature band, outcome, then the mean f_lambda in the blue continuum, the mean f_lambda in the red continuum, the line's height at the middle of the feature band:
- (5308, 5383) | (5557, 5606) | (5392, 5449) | 0.04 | 14.5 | 13.9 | 14.3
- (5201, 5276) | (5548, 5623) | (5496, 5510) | 0.09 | 14.4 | 14.3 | 14.3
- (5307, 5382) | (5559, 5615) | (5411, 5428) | 0.06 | 14.5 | 14.2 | 14.4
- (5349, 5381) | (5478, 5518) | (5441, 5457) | 0.08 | 14.4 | 13.7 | 14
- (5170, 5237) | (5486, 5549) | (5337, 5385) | 0.03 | 15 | 14.6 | 14.8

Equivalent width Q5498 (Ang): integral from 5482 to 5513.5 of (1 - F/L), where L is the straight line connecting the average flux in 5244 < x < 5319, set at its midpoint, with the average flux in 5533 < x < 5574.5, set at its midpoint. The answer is 2.6 Ang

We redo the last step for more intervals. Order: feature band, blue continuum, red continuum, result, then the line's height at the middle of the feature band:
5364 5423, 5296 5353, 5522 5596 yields 2.6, 14.6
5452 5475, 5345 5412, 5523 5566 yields 1.7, 14.6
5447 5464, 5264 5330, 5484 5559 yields 1.0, 14.6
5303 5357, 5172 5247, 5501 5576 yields 1.0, 14.8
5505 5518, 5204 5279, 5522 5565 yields 1.7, 15.2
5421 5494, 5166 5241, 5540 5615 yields 3.1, 14.5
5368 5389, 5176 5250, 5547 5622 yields -0.5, 14.6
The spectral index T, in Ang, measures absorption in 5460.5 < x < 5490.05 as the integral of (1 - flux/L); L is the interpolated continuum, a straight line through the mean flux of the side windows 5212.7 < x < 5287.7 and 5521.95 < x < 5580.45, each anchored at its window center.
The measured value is 1.6 Ang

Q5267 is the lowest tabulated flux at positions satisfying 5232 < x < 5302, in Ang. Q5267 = 10.7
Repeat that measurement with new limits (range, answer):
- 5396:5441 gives 7.74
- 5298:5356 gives 10.9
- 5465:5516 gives 7.27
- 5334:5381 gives 9.53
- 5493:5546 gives 8.65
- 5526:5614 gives 10.2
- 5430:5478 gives 6.23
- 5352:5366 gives 11.7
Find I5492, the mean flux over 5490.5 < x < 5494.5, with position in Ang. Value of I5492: 14.6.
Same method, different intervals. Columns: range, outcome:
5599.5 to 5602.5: 11.5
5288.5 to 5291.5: 16.9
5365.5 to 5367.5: 13.4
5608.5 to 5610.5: 13.5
